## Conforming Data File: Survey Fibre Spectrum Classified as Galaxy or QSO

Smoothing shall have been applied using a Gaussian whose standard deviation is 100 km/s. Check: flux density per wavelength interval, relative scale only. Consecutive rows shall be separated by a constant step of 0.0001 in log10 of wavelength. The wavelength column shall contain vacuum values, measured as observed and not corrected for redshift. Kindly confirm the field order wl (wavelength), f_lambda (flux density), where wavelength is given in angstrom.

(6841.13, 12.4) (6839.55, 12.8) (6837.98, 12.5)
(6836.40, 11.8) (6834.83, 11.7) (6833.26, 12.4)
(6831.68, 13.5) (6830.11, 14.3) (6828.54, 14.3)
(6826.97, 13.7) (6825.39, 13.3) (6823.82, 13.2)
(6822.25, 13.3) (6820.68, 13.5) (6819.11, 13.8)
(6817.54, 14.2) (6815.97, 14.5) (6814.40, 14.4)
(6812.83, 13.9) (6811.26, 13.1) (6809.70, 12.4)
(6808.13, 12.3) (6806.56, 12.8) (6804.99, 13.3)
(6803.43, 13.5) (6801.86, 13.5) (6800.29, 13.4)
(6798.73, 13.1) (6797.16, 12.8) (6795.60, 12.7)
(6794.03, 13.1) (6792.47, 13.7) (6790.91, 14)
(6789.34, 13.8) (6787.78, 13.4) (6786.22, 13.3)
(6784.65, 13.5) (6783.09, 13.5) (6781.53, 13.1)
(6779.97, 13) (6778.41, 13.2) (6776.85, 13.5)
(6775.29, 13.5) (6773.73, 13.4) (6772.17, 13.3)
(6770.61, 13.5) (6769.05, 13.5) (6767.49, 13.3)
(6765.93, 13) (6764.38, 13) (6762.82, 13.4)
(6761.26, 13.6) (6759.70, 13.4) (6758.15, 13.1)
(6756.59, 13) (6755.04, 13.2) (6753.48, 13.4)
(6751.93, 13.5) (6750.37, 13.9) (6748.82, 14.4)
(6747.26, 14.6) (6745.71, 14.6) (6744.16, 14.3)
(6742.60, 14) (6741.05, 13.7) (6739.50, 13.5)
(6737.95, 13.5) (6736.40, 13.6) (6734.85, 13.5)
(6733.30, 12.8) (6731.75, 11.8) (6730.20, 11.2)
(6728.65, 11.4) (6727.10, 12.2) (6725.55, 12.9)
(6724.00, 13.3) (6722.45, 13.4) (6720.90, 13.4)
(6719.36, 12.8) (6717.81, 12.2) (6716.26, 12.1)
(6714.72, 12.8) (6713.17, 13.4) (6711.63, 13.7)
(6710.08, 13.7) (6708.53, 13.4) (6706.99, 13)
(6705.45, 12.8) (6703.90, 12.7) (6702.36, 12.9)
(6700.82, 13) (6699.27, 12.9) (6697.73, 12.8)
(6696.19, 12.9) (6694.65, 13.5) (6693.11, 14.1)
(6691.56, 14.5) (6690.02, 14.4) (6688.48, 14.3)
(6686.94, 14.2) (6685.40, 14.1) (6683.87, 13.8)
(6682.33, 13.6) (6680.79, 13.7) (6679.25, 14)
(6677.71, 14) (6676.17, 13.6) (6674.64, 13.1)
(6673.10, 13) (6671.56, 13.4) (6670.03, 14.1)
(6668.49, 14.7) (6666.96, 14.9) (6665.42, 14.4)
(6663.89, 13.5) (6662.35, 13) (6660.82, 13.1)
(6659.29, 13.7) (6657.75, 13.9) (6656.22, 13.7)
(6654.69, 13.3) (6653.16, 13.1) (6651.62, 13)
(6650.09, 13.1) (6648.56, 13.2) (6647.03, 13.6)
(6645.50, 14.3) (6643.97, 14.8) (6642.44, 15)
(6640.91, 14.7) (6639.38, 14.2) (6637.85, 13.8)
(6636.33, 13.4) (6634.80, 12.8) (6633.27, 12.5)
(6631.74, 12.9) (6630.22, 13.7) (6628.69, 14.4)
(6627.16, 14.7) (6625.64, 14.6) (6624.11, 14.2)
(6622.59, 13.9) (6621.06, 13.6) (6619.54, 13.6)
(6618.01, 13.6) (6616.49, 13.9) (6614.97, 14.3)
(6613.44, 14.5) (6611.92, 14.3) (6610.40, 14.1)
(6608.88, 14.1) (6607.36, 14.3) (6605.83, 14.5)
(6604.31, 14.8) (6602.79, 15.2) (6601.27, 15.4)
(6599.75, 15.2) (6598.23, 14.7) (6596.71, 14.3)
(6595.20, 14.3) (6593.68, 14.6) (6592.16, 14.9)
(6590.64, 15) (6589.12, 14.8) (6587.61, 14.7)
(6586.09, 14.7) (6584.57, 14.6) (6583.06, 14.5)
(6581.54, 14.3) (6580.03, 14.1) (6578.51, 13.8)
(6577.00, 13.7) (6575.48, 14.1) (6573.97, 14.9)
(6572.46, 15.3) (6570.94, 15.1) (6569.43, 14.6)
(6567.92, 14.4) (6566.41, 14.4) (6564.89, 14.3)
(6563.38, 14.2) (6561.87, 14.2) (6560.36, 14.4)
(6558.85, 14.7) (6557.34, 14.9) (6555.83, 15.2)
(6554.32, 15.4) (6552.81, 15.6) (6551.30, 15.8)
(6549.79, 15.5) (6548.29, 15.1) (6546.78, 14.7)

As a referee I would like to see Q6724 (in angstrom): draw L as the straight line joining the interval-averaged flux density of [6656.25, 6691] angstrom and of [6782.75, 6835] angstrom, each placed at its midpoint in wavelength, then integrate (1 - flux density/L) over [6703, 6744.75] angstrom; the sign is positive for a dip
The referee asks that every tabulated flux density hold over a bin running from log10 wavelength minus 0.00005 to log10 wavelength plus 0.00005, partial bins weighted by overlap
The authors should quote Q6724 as 2.1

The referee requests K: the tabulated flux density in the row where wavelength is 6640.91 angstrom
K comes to 14.7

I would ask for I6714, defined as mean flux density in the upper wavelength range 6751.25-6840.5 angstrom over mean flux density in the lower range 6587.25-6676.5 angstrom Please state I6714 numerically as 0.95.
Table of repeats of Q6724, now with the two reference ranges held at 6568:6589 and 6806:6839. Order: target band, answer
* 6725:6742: 1.21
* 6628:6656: 1.05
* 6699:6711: 0.70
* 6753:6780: 0.52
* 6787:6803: 0.08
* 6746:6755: -0.19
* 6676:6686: 0.11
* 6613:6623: 0.29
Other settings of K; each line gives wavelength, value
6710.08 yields 13.7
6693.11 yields 14.1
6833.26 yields 12.4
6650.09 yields 13.1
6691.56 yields 14.5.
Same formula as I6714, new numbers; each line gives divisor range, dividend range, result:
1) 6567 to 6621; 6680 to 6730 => 0.91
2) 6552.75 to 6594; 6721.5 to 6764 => 0.91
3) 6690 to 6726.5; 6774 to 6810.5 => 1.01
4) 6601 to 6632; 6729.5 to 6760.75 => 0.95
